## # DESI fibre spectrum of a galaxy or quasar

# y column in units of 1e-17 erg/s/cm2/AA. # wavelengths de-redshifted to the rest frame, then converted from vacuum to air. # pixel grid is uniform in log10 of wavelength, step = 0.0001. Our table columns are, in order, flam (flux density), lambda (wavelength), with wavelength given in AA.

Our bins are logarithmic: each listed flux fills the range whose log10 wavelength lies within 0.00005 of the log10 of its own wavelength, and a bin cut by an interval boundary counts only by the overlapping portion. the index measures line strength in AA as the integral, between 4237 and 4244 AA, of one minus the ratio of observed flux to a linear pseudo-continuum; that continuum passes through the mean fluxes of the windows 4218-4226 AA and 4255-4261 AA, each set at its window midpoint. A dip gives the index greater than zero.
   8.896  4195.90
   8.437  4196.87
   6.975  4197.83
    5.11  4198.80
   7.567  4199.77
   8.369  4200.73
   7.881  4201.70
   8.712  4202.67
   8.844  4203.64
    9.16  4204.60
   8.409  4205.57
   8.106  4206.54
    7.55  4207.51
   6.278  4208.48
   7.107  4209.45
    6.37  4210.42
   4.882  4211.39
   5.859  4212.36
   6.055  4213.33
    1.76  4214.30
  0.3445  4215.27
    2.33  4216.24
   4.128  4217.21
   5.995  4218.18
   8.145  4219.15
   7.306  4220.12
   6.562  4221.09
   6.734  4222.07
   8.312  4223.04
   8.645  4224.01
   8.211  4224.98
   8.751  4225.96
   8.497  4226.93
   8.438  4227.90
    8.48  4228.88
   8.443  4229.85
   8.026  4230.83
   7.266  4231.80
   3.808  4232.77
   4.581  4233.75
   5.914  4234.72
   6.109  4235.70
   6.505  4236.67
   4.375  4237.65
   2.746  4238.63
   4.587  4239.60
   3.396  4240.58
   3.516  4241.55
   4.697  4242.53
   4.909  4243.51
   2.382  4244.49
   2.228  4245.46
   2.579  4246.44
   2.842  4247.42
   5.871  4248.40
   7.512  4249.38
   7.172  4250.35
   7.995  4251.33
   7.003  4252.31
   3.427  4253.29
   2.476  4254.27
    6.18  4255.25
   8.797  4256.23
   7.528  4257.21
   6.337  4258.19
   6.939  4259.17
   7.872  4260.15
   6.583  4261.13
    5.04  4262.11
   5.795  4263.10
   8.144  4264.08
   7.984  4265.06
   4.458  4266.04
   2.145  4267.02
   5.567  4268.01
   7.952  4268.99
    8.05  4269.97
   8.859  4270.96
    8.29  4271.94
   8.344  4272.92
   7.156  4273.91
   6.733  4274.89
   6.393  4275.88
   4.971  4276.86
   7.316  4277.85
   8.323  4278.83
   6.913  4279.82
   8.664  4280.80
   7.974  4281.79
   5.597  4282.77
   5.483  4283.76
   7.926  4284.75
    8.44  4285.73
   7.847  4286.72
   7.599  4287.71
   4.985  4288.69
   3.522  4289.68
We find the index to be 3.2 AA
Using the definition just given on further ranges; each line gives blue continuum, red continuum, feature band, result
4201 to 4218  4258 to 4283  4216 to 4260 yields 3.4 AA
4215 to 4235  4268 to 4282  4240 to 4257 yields 5.2 AA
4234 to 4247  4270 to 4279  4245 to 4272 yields -1.1 AA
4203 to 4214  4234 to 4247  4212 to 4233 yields -3.2 AA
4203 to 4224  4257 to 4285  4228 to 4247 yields 4.3 AA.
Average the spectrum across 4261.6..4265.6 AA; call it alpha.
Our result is 6.71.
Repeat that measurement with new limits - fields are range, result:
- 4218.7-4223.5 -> 7.4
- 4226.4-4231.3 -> 8.38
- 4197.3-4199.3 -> 6.12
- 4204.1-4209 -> 7.9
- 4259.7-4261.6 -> 7.22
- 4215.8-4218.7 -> 4.23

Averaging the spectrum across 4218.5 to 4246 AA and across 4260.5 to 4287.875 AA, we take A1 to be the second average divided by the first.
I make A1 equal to 1.1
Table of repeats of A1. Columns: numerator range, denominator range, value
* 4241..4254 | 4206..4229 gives 0.74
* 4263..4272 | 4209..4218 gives 1.53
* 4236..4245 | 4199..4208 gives 0.51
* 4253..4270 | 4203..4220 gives 1.03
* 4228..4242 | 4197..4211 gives 0.74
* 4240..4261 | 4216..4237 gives 0.77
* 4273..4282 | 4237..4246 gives 1.95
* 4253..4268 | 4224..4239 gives 0.89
